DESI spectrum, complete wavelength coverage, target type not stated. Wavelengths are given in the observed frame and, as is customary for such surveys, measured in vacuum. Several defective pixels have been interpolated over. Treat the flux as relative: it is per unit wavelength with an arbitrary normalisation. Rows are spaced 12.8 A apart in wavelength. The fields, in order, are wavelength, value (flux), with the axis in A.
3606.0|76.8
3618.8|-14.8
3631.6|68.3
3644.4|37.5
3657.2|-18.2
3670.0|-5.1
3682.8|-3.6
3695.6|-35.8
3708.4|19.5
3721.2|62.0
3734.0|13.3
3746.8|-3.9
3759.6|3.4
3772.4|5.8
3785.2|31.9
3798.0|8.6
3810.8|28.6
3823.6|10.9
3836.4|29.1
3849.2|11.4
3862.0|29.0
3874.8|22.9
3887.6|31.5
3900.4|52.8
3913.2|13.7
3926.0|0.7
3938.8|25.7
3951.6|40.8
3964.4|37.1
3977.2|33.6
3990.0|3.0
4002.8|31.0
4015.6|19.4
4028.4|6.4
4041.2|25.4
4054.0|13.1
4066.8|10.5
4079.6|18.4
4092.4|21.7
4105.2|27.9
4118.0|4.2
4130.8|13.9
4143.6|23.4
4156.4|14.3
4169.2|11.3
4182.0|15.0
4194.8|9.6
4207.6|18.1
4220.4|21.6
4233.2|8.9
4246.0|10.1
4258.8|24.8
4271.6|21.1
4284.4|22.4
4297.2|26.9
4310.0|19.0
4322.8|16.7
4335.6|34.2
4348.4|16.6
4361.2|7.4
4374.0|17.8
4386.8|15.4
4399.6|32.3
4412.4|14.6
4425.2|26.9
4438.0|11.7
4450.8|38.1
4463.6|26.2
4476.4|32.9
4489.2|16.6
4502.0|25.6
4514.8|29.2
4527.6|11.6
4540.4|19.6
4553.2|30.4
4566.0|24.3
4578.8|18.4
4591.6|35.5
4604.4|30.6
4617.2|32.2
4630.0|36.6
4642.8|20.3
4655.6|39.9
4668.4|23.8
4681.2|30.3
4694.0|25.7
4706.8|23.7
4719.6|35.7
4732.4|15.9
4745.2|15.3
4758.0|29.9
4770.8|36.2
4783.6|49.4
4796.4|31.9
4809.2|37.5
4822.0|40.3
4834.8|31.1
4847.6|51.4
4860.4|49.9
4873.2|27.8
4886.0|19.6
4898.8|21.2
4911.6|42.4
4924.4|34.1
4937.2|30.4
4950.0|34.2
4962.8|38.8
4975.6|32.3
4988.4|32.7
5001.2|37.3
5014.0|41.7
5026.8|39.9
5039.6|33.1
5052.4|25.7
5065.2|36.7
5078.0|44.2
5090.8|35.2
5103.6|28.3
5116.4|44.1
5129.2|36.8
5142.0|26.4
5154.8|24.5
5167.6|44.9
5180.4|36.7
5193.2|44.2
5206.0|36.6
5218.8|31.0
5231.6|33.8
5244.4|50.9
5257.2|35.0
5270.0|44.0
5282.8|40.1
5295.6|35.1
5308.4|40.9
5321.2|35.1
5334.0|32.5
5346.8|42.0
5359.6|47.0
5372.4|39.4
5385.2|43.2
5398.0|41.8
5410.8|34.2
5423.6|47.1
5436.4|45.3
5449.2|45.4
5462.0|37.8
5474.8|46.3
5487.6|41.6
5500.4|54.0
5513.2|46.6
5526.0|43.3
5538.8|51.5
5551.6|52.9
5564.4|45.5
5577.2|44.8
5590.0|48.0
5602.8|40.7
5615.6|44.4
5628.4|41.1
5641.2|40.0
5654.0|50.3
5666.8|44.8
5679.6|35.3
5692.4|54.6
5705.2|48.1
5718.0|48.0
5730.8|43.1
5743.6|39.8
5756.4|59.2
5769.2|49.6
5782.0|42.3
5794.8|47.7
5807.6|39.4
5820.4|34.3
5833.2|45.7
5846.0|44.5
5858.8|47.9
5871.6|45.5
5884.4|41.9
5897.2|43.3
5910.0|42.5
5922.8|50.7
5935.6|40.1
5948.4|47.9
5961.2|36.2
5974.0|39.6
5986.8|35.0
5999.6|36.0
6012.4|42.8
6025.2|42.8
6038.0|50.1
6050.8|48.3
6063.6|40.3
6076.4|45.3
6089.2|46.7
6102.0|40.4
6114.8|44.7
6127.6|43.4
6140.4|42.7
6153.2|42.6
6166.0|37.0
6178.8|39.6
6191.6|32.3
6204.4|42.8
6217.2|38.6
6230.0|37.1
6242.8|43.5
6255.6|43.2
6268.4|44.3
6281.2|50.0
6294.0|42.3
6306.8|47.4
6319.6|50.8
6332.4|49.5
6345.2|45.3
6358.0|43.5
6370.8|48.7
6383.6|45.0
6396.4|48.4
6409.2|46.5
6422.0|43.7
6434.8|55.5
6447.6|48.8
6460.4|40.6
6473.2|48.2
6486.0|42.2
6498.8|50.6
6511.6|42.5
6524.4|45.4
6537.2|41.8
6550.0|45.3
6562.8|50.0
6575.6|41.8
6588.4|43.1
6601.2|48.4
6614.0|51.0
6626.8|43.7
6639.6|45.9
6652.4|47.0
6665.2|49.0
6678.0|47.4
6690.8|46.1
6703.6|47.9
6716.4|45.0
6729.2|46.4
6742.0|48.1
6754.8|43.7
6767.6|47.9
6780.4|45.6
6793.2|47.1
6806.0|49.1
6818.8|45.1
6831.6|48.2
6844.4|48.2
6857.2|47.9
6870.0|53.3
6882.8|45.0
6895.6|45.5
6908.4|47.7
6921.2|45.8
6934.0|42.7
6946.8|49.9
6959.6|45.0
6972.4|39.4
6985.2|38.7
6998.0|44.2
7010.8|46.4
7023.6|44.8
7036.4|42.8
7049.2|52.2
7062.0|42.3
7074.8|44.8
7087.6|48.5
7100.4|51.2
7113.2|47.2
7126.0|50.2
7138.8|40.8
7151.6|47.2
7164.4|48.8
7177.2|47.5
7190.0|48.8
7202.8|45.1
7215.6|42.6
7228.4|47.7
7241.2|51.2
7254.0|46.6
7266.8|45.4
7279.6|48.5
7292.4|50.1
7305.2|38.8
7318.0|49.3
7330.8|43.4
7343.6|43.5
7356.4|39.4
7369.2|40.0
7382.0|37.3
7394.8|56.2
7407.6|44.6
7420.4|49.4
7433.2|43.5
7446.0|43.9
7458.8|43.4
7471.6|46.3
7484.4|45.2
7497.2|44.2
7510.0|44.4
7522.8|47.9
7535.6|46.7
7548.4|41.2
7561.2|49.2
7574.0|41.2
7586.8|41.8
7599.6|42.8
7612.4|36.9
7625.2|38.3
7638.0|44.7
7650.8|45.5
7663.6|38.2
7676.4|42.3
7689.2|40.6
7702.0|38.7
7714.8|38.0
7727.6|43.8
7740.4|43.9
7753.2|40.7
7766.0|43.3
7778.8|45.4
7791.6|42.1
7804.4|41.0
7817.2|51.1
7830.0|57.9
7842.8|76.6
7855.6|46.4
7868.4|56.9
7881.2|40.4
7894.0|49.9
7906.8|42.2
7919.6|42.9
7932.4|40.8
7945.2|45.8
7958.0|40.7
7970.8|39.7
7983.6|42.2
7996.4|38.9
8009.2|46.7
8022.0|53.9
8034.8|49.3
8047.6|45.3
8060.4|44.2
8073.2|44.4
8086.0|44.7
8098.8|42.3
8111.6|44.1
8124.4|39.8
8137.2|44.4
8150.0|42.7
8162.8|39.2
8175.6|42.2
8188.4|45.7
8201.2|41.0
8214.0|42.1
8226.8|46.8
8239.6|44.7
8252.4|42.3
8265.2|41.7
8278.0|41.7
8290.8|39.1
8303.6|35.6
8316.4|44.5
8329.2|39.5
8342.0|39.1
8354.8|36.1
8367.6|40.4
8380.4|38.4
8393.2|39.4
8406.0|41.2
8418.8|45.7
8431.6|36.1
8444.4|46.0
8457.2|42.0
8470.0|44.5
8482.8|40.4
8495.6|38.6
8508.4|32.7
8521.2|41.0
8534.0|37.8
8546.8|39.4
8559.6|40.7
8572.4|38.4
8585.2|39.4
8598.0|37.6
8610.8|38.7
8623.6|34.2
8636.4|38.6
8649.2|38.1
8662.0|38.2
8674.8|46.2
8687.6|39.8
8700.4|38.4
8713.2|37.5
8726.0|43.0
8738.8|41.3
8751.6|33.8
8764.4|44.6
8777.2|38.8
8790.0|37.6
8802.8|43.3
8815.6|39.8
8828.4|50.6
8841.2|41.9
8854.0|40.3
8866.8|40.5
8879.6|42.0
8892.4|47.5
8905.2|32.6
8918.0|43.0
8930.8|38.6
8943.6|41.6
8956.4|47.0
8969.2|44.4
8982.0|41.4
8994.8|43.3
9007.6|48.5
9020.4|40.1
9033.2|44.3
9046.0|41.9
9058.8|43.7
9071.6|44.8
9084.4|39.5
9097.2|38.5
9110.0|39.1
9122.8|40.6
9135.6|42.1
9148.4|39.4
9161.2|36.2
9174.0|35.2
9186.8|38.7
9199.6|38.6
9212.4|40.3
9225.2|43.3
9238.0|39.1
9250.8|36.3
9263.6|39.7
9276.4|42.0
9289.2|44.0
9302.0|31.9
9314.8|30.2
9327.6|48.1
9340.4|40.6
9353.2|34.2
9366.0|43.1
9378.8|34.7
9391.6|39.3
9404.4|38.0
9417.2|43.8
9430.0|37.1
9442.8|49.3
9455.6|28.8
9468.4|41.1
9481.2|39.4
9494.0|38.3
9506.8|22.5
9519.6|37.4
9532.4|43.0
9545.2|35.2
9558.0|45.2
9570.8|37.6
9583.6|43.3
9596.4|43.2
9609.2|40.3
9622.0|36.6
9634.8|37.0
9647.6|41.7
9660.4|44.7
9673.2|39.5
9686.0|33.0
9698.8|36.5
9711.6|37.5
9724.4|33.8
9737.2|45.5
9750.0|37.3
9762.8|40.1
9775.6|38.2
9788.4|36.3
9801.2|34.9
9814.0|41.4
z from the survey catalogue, 0.19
